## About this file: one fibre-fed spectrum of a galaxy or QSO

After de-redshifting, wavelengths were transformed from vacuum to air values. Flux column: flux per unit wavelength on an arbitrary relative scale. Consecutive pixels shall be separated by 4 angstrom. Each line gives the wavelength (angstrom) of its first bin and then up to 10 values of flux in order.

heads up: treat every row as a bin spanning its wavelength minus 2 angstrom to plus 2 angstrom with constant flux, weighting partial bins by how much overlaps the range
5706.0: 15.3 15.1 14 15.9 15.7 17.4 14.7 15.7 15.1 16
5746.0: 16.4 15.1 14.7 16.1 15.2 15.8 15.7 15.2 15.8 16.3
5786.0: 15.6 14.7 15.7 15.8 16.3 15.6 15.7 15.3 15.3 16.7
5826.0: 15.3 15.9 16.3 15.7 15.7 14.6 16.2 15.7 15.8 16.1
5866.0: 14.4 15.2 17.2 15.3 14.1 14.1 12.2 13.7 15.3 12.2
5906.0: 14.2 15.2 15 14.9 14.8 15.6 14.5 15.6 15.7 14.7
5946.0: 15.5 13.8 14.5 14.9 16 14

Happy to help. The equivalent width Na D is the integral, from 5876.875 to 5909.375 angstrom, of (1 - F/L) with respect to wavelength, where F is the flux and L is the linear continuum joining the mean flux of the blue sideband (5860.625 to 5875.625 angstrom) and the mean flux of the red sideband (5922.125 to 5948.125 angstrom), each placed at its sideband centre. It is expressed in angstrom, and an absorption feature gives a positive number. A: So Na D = 3.4 angstrom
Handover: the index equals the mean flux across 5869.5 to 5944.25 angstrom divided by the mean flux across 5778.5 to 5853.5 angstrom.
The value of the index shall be 0.94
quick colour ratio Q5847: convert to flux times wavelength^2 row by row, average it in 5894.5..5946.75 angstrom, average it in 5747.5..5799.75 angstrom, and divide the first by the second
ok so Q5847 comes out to 1.00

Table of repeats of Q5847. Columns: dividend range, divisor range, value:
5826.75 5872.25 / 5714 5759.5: 1.04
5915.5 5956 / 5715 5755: 1.02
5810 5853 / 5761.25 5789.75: 1.02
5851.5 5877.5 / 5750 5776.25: 1.06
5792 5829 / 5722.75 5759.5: 1.03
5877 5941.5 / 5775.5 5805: 0.96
